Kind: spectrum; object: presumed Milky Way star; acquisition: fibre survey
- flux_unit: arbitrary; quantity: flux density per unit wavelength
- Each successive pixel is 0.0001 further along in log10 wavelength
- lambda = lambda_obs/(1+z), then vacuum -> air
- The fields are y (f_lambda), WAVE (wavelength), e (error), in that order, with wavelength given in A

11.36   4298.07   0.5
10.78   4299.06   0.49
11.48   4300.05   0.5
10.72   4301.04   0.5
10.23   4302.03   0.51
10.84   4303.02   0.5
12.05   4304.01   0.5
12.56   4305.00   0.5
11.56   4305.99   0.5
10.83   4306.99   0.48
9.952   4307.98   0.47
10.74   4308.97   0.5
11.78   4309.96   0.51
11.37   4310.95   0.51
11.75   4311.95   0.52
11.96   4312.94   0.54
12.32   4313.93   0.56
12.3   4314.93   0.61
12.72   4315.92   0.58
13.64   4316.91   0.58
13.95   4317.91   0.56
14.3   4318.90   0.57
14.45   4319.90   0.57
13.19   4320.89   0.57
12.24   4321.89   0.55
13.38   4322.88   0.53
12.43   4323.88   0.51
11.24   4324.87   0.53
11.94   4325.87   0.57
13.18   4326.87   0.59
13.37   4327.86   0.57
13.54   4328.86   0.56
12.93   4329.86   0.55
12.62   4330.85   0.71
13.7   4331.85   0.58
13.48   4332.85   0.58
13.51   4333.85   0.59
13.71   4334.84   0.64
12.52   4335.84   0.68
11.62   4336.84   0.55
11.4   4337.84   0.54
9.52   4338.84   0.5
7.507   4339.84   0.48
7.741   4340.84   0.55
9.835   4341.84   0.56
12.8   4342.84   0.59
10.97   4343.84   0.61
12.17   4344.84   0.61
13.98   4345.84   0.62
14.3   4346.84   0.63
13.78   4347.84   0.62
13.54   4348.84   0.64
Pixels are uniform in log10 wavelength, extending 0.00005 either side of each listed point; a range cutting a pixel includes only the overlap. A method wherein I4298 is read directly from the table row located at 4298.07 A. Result 11.36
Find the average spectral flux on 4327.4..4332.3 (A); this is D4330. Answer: 13.2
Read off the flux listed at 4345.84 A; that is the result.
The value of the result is 13.98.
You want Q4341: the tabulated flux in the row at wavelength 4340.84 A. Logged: 7.741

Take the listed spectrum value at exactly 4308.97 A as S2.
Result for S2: 10.74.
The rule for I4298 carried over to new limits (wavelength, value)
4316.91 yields 13.64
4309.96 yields 11.78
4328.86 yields 13.54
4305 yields 12.56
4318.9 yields 14.3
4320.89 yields 13.19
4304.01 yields 12.05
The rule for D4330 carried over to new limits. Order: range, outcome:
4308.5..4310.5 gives 11.3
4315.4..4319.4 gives 13.7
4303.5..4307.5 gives 11.7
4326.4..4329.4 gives 13.4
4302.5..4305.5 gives 11.8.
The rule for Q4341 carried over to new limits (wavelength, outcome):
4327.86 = 13.37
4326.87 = 13.18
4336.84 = 11.62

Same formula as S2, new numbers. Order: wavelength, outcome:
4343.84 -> 10.97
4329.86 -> 12.93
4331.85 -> 13.7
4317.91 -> 13.95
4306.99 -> 10.83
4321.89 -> 12.24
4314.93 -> 12.3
